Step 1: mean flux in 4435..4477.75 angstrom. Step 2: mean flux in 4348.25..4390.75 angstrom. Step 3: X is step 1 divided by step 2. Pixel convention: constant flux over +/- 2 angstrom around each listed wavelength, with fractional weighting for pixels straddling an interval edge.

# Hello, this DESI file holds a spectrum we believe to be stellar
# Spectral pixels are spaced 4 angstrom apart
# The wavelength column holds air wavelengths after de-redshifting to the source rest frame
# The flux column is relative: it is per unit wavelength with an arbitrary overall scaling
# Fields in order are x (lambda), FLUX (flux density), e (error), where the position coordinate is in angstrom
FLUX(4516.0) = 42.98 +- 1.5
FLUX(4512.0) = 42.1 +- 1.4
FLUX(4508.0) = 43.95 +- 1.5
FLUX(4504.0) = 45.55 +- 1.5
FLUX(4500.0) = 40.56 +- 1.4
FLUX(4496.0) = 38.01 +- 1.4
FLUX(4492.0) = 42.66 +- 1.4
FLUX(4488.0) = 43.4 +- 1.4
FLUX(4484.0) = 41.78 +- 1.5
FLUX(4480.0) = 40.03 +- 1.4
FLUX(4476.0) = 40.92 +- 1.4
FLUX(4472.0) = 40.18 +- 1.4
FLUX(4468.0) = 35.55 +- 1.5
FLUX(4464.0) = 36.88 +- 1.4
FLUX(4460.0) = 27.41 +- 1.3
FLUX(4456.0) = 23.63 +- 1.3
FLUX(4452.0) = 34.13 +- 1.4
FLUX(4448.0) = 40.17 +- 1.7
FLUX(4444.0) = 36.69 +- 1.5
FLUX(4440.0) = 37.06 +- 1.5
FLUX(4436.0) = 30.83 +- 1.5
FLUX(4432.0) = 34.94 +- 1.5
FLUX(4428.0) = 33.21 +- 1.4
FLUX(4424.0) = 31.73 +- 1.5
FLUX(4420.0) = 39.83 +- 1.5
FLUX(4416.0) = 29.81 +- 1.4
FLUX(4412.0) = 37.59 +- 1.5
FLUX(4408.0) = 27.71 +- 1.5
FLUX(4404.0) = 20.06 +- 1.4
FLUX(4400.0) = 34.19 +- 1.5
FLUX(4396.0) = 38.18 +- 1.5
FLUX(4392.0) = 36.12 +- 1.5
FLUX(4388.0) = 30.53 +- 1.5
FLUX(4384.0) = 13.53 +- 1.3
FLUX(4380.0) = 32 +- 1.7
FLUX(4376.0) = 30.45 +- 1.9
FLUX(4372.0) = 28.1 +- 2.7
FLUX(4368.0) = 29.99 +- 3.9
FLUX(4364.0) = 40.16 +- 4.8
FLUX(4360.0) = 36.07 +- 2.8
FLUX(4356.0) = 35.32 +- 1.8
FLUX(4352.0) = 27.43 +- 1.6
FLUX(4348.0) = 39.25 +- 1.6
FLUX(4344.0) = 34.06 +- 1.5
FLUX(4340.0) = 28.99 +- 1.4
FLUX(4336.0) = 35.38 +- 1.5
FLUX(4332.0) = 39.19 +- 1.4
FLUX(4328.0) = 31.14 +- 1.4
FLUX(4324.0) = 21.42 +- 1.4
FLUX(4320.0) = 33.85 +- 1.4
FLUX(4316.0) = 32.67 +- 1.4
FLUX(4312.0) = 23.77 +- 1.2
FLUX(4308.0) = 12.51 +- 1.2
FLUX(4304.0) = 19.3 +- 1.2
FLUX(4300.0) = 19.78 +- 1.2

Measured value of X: 1.1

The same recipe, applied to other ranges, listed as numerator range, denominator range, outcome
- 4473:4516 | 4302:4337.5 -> 1.52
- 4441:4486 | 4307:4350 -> 1.18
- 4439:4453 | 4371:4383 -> 1.28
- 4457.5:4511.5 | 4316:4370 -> 1.19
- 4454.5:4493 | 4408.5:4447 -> 1.08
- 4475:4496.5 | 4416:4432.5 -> 1.21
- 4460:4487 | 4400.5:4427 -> 1.23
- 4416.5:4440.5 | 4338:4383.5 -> 1.06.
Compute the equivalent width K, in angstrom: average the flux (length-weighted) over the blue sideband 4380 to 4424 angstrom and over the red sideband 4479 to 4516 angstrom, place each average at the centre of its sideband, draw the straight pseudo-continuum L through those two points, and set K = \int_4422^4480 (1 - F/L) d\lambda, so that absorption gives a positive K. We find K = 3.01 angstrom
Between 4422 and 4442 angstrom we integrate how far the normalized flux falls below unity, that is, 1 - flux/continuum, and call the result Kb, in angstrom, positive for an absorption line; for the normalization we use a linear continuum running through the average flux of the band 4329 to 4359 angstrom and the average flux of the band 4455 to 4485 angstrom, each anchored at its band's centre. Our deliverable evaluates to 1.1 angstrom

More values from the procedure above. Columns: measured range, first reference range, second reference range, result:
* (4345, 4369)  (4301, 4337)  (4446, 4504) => -4.1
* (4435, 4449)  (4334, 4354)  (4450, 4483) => -0.7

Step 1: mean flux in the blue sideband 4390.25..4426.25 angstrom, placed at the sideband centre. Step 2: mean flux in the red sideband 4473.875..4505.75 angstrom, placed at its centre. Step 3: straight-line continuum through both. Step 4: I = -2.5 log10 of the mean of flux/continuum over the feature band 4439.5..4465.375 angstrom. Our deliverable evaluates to 0.12 mag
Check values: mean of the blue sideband 32.8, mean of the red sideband 41.6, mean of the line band 33.4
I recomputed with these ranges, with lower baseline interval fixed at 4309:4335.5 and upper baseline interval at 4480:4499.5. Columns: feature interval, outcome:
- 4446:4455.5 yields 0.11 mag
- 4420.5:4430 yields 0.10 mag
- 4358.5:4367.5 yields -0.13 mag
